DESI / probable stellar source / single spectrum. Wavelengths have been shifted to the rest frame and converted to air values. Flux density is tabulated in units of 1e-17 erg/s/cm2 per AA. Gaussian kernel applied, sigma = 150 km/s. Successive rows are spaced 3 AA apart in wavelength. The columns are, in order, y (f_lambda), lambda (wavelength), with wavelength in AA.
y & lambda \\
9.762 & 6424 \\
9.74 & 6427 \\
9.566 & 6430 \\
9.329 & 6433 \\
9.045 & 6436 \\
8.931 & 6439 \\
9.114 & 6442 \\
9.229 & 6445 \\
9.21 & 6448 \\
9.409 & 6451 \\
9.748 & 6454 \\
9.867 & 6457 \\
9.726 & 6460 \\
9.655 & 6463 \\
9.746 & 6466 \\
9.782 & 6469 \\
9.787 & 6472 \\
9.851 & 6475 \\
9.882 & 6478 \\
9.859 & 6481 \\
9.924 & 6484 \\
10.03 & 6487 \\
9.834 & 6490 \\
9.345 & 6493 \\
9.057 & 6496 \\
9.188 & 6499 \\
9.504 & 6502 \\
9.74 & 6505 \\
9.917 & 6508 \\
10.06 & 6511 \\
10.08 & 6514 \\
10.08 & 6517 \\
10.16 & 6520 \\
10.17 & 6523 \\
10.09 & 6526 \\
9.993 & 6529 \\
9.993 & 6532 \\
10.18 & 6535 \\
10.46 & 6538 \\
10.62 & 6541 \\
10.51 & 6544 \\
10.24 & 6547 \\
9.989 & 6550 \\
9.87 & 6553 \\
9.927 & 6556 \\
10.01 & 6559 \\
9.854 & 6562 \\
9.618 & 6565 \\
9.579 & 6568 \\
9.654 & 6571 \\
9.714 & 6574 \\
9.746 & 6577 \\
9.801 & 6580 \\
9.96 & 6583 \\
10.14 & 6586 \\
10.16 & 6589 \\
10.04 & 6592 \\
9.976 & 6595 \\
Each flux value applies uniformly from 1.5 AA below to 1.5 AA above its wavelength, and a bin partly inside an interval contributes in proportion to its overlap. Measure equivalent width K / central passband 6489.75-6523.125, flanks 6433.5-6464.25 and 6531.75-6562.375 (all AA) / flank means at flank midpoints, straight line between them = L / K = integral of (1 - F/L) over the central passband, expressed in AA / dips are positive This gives 0.4 AA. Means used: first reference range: 9.39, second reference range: 10.2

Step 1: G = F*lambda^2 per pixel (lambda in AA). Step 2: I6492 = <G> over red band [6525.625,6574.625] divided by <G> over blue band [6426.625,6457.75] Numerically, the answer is 1.11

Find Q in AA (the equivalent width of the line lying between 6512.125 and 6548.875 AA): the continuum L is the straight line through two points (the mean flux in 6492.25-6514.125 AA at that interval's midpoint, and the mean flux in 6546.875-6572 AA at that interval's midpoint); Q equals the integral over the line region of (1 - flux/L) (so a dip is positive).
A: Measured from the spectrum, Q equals -1.9 AA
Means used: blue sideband 9.59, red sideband 9.84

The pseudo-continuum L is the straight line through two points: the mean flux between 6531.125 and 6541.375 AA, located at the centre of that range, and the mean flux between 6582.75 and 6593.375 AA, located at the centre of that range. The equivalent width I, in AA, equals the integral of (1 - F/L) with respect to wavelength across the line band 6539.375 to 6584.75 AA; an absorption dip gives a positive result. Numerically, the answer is 1.13 AA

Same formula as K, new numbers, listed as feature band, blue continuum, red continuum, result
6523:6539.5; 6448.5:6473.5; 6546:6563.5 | -0.40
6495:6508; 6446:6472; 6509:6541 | 0.68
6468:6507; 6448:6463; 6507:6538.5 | 0.70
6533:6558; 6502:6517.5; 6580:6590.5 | -0.59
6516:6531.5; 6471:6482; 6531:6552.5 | 0.10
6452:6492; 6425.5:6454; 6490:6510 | -1.69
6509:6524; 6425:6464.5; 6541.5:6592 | -0.57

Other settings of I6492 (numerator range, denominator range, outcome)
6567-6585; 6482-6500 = 1.05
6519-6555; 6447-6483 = 1.07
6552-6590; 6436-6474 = 1.07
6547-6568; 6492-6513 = 1.05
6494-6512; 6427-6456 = 1.05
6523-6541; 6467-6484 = 1.05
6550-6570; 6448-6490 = 1.03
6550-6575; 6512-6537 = 0.98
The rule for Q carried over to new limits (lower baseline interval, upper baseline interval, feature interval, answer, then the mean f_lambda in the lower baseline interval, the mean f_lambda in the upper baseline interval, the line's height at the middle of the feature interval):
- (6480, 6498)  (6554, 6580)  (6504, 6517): -0.4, 9.66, 9.77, 9.69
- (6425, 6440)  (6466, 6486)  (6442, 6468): 0.1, 9.35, 9.84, 9.61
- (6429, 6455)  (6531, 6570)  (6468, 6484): -0.5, 9.27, 10.1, 9.52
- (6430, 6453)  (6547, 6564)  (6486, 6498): 0.0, 9.22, 9.95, 9.54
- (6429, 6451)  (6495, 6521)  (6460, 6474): -0.5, 9.21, 9.76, 9.43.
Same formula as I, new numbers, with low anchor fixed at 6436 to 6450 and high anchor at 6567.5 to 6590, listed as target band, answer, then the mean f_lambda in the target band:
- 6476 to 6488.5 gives -0.8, 9.92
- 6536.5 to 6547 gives -0.9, 10.5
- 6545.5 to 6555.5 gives -0.3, 10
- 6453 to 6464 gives -0.7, 9.75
